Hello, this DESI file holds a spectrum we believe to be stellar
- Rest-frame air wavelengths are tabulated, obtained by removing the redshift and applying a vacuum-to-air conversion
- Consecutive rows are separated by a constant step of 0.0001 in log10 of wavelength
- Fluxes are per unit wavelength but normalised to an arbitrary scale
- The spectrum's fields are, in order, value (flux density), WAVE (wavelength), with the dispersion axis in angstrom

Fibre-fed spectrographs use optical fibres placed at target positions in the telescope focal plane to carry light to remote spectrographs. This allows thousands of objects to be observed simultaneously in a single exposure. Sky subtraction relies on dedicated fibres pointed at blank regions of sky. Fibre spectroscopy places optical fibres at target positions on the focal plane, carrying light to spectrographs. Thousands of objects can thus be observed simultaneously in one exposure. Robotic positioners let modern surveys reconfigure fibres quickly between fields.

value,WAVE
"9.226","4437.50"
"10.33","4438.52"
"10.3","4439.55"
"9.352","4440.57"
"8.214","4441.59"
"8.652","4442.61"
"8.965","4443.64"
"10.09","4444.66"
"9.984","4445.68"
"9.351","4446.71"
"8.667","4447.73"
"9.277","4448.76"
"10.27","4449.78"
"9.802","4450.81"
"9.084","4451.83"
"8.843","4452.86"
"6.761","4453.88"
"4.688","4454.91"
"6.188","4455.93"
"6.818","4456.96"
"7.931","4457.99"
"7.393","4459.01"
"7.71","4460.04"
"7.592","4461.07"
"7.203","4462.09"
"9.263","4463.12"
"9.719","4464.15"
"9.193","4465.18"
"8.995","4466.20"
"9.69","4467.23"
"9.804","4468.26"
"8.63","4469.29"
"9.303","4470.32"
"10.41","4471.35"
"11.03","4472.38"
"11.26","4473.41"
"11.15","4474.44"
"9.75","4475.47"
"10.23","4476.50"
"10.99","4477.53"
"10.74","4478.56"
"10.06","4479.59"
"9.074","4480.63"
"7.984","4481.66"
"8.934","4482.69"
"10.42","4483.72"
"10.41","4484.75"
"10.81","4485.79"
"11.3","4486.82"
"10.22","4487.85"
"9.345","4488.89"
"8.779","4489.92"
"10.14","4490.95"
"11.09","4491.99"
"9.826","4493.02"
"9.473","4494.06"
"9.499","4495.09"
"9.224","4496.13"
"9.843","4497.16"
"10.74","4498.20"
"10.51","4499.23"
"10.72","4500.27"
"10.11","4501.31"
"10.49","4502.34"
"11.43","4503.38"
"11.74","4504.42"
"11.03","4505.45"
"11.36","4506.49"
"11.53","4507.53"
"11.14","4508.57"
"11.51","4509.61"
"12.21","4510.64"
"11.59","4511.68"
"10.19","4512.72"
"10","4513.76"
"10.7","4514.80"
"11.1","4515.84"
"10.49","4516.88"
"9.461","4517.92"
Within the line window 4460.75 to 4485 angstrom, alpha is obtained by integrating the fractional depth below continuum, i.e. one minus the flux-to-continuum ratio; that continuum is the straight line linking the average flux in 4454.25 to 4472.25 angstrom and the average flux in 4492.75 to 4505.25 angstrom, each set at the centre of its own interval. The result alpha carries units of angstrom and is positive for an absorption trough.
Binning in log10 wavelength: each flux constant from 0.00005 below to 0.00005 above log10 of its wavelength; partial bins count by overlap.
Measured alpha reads -2.2 angstrom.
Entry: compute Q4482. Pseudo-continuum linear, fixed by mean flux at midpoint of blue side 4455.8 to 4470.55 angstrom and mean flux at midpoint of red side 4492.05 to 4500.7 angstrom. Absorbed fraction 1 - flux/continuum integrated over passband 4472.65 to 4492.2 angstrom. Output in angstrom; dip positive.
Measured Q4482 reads -1.68 angstrom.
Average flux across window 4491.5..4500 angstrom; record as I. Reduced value 10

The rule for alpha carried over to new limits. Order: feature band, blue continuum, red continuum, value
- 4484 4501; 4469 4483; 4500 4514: 0.74 angstrom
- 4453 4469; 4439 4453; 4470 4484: 2.91 angstrom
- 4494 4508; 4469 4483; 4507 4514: 0.39 angstrom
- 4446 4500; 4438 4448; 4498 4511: 4.79 angstrom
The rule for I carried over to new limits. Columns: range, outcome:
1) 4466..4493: 10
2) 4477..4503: 10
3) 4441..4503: 9.38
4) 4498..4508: 11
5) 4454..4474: 8.54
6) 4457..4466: 8.21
